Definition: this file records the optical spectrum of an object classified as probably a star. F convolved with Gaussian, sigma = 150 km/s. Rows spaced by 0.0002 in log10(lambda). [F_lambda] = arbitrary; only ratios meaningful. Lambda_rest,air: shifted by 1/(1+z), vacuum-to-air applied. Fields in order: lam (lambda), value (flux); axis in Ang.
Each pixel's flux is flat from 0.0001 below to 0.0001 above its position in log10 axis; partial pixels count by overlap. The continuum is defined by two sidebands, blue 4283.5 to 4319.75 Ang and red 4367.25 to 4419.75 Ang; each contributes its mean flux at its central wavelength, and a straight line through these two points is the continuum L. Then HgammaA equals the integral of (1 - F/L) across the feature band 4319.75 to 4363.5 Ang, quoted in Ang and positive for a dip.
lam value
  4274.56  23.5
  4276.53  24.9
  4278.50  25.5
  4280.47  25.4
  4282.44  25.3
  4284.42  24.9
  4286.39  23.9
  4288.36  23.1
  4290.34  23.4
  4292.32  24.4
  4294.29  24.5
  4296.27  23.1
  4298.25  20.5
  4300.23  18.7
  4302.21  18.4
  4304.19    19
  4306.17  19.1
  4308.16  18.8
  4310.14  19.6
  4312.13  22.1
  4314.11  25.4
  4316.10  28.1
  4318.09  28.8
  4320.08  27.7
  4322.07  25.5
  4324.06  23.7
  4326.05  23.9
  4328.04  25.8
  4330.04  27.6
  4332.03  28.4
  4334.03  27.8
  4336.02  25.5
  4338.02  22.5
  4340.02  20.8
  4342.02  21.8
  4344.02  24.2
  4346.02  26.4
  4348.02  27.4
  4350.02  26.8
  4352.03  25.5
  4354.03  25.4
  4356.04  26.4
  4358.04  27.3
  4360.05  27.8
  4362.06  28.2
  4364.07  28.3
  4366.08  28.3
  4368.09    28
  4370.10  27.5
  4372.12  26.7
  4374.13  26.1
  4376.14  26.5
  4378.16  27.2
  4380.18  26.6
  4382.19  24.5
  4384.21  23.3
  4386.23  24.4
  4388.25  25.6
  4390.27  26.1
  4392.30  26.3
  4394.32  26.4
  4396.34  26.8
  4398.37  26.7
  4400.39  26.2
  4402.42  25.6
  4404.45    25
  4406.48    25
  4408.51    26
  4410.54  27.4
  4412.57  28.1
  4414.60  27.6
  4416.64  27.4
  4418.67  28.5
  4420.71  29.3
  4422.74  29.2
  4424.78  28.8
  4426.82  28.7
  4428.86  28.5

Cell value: -2.7 Ang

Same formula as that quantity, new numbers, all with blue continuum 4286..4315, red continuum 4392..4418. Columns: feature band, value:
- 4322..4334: -1.6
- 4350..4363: -1.4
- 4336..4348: -0.1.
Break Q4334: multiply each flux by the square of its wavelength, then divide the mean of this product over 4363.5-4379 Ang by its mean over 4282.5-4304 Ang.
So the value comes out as 1.26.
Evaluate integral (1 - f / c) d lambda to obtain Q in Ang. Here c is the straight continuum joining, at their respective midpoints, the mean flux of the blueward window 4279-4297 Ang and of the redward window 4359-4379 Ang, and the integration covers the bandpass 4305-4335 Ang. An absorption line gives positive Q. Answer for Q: 0.91 Ang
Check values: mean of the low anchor 24.3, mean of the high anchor 27.5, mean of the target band 24.8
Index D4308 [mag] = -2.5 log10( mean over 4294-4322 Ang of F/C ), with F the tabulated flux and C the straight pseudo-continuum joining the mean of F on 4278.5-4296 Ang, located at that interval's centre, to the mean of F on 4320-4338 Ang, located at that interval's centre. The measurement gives 0.12 mag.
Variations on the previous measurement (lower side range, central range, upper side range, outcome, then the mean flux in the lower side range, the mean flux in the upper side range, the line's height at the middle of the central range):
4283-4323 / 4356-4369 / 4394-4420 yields -0.113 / 23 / 26.7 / 25.1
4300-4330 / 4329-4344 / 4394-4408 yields -0.043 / 23.2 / 25.9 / 23.9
